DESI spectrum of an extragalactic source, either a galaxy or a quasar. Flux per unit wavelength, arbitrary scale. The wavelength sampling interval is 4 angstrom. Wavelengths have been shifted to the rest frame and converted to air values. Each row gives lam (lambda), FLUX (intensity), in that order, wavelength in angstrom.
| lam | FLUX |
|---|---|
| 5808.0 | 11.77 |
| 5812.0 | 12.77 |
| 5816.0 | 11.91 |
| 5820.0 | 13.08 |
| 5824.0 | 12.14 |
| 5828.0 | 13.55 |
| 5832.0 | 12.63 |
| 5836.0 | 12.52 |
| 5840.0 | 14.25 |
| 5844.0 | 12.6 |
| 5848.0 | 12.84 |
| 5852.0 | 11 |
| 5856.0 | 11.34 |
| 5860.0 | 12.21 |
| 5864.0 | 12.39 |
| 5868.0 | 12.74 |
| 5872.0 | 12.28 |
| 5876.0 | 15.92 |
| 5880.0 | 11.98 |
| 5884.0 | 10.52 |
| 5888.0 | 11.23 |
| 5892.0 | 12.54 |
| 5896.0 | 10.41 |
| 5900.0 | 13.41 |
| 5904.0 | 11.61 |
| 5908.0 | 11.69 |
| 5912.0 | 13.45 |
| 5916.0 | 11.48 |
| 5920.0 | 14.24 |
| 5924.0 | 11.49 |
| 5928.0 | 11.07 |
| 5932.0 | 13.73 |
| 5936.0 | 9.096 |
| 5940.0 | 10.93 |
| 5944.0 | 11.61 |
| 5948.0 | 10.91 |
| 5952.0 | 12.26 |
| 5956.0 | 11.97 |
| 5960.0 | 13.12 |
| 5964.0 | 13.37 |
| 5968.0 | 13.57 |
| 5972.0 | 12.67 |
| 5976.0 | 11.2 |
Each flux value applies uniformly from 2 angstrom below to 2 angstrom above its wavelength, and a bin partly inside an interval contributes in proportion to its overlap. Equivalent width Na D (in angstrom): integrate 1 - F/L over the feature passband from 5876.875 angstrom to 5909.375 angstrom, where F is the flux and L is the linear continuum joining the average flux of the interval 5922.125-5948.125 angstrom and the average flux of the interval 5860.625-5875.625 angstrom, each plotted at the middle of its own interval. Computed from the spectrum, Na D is 1.1 angstrom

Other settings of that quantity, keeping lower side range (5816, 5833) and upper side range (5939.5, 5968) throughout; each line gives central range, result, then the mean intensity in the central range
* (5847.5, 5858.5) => 0.9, 11.6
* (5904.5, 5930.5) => 0.3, 12.2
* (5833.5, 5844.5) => -0.4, 13.2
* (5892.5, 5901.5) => 0.4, 11.9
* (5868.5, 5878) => -1.0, 13.9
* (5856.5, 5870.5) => 0.3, 12.3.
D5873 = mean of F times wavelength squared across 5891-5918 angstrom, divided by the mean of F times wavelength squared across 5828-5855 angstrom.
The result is 0.97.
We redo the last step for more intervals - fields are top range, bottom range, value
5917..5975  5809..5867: 1.01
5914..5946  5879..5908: 1.02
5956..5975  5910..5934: 1.04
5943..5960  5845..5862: 1.03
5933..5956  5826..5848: 0.89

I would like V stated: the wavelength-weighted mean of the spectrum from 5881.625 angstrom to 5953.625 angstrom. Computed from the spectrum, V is 11.8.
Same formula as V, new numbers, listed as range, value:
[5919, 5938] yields 11.8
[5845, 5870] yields 12.1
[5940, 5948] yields 11.3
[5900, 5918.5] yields 12.3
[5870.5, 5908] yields 12.2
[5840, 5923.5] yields 12.3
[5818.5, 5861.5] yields 12.6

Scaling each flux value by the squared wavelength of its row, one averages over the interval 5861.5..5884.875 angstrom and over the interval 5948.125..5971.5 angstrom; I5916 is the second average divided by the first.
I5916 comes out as 1.03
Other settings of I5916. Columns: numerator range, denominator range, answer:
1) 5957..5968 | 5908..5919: 1.07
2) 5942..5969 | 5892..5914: 1.04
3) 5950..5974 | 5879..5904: 1.13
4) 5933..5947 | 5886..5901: 0.93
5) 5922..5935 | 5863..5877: 0.92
